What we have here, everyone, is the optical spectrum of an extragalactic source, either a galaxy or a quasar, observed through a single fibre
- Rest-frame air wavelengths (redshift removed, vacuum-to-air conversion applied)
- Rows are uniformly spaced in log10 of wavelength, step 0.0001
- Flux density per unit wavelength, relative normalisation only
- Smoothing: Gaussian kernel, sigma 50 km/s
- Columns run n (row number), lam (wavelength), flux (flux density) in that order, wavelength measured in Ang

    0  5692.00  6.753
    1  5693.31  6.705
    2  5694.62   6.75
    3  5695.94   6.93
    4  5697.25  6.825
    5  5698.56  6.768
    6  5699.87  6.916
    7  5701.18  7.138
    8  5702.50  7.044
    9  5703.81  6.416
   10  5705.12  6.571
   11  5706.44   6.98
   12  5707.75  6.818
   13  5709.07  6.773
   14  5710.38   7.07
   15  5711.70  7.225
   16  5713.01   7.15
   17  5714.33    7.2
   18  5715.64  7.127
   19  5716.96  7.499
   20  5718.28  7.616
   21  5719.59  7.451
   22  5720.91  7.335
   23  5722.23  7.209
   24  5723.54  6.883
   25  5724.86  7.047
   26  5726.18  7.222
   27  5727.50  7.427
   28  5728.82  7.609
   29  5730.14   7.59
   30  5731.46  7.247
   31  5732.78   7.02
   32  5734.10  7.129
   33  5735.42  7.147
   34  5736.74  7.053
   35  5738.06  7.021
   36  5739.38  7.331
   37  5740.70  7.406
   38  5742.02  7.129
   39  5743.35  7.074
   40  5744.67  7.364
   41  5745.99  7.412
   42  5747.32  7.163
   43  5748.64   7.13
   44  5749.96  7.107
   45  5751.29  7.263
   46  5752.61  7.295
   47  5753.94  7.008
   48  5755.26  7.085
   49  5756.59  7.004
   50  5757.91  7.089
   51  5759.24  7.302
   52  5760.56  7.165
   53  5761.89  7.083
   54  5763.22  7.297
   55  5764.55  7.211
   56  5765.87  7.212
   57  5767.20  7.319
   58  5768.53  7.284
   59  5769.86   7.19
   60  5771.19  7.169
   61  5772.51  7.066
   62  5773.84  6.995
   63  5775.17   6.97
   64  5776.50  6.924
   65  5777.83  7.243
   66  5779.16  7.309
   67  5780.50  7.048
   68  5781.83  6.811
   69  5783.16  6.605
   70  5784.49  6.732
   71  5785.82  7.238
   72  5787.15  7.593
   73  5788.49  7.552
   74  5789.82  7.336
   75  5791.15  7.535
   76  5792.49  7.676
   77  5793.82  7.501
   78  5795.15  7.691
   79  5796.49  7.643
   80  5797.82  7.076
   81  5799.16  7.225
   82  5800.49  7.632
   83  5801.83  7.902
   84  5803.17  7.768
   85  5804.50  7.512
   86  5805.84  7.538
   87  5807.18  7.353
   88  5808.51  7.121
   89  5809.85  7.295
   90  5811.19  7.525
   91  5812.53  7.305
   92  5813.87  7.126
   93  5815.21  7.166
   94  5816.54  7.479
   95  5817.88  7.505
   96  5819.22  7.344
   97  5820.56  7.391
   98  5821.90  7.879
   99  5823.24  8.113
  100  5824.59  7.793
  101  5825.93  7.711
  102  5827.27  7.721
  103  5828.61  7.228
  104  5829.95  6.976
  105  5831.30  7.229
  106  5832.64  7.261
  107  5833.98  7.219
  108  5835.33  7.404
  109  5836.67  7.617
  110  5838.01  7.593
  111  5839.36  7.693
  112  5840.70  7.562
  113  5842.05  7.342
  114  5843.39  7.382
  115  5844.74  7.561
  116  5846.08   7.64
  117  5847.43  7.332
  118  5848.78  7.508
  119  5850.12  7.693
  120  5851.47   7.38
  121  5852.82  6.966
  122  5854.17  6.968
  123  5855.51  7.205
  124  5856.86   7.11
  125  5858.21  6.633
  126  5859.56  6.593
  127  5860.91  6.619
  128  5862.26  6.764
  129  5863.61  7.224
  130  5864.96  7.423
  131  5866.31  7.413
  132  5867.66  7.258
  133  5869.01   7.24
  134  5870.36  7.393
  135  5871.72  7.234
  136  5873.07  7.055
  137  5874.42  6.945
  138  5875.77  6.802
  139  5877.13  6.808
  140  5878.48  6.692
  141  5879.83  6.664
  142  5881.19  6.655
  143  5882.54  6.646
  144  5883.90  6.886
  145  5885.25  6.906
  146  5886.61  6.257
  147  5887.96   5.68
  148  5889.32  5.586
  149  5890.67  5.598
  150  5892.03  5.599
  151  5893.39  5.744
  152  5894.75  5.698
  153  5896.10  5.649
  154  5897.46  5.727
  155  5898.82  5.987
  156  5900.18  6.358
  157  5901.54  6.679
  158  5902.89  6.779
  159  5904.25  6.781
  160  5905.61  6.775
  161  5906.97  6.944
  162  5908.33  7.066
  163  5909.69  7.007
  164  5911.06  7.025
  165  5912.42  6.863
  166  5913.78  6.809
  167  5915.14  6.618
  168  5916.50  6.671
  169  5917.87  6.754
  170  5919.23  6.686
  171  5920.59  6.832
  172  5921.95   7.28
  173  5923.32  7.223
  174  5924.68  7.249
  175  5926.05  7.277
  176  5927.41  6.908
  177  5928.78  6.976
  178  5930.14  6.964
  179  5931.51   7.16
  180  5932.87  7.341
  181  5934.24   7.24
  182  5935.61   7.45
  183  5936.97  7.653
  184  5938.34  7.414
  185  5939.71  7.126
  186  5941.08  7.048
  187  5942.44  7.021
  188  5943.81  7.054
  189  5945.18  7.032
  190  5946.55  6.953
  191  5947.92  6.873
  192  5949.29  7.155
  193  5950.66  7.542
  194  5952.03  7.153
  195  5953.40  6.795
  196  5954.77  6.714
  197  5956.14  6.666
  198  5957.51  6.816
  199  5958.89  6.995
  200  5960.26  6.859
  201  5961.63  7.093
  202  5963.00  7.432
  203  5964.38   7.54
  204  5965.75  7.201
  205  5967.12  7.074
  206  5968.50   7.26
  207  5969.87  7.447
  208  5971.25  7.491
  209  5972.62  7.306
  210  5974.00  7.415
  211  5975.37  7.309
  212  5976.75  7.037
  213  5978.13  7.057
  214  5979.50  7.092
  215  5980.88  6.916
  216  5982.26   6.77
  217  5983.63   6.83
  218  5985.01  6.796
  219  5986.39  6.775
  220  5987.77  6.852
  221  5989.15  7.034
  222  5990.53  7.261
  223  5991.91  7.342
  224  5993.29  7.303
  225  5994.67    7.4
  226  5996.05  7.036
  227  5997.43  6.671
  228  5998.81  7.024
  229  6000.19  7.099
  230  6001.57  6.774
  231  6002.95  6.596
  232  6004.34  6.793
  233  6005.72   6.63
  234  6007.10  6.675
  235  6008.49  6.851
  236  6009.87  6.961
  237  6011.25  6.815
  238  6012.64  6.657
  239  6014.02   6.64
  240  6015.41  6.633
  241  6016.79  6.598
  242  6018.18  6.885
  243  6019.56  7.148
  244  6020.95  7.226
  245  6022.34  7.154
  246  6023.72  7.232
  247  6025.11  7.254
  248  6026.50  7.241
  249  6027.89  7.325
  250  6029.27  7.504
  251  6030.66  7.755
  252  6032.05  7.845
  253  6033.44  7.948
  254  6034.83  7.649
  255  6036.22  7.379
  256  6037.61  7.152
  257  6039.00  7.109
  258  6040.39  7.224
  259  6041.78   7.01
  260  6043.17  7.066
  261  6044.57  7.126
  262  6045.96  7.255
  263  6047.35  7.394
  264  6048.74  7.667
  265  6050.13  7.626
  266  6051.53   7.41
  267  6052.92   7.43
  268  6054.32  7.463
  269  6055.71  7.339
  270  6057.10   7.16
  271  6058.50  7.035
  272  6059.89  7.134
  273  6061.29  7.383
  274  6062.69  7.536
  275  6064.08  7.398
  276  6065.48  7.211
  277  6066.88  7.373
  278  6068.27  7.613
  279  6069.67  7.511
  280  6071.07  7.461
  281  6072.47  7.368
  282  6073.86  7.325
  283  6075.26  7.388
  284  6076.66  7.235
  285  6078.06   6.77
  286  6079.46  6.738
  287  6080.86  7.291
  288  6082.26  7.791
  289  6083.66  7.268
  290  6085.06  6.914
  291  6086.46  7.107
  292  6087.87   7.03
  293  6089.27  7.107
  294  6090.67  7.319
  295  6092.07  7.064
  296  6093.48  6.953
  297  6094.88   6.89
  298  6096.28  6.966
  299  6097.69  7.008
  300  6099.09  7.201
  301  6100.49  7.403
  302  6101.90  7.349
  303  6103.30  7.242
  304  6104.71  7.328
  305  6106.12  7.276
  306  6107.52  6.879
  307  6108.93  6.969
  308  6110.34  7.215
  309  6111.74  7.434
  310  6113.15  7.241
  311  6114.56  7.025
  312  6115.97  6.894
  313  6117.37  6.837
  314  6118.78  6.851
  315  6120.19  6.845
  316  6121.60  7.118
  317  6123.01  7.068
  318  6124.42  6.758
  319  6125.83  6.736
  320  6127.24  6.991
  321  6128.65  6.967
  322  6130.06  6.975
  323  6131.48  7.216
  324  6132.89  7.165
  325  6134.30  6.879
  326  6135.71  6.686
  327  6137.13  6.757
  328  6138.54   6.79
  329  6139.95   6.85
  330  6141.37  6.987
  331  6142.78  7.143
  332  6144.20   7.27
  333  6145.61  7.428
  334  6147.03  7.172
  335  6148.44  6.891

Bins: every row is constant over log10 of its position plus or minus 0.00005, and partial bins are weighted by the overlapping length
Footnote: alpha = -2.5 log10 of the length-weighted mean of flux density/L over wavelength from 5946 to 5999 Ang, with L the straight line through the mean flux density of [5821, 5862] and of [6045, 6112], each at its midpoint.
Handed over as 0.03 mag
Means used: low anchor 7.36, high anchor 7.25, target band 7.09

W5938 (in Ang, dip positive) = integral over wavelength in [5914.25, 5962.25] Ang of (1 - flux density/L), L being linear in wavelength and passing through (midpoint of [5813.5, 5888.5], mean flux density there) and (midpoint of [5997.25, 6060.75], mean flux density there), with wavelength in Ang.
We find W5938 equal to 0.86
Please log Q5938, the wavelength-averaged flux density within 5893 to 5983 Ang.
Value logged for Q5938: 6.96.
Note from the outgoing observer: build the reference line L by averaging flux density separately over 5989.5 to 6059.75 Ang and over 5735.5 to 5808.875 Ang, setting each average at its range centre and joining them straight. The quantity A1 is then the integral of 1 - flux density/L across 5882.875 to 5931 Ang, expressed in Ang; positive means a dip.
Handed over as 4.2 Ang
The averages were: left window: 7.25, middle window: 6.57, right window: 7.16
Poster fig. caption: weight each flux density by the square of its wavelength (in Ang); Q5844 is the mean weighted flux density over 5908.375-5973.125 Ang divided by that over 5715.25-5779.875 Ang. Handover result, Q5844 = 1.05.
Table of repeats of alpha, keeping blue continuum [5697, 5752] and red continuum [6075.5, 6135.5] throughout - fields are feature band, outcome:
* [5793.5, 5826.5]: -0.055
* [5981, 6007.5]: 0.025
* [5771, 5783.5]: 0.018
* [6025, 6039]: -0.060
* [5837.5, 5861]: -0.023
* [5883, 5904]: 0.168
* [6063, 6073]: -0.051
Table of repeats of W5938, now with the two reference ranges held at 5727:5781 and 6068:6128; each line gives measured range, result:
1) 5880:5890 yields 1.1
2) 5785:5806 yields -1.0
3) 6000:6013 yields 0.7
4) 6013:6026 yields 0.3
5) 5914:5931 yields 0.5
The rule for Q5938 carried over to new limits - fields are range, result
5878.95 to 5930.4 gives 6.57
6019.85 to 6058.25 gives 7.36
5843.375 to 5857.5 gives 7.34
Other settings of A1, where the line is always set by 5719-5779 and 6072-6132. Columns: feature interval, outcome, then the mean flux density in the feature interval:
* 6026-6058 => -1.2 Ang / 7.39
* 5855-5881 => 0.6 Ang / 6.99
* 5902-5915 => 0.5 Ang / 6.88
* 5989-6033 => 0.5 Ang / 7.05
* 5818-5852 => -1.6 Ang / 7.5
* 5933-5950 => -0.1 Ang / 7.17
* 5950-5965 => 0.2 Ang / 7.05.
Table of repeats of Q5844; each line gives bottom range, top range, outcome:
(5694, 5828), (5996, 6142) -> 1.09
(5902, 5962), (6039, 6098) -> 1.08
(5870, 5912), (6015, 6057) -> 1.18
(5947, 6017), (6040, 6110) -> 1.07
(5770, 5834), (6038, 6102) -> 1.08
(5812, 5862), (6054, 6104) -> 1.07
